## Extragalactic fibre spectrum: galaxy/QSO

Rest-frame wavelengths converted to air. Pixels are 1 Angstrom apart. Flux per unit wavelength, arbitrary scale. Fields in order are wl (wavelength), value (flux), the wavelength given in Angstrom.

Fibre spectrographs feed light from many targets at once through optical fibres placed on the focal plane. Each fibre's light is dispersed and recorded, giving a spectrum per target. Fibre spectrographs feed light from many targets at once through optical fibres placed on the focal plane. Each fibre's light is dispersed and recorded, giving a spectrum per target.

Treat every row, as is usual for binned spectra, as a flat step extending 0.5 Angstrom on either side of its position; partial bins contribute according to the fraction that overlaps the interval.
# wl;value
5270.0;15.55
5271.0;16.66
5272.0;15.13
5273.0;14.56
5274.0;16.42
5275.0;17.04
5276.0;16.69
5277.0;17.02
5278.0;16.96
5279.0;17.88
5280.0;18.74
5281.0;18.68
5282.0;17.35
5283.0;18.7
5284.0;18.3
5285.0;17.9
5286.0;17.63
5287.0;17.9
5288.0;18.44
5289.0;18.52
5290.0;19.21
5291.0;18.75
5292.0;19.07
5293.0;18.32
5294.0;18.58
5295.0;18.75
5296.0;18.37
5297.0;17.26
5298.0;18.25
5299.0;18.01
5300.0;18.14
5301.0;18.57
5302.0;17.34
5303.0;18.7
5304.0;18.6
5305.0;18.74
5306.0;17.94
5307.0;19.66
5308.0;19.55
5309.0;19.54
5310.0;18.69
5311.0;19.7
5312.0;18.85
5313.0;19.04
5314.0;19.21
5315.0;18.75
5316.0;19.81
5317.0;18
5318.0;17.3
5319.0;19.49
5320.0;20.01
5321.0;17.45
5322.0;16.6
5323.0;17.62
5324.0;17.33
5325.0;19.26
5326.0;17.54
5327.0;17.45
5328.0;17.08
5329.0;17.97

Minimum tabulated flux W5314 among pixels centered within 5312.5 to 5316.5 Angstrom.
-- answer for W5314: 18.75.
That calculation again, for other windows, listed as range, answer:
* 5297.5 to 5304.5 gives 17.34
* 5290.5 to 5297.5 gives 17.26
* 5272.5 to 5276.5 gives 14.56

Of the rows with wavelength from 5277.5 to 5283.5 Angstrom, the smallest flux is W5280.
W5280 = 16.96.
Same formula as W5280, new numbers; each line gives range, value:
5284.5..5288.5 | 17.63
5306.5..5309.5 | 19.54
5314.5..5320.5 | 17.3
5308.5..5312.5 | 18.69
